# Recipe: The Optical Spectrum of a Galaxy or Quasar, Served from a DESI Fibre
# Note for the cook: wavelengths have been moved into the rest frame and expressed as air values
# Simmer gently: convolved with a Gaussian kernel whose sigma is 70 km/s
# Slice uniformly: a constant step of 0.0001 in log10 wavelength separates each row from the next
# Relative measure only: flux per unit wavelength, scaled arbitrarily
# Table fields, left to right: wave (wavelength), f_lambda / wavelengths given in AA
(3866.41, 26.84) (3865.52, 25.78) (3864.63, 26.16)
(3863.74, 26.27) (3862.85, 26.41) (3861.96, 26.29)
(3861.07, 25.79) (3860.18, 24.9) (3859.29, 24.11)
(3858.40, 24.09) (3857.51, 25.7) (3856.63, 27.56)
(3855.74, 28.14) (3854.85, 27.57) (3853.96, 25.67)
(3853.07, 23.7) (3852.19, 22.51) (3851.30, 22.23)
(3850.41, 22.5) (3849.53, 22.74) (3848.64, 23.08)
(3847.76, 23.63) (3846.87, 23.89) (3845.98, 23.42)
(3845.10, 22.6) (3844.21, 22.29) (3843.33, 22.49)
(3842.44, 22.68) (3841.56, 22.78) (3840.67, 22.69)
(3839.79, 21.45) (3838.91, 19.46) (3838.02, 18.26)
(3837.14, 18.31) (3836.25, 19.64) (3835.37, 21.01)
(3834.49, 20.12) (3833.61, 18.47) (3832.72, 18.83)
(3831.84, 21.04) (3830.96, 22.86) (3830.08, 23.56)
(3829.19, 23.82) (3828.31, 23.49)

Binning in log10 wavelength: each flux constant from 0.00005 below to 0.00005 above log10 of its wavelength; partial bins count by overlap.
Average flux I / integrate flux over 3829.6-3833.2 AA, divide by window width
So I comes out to 21.5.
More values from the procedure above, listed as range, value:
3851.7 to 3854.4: 23.9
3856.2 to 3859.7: 25.4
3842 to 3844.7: 22.5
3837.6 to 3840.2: 19.7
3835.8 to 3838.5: 18.7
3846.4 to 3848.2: 23.7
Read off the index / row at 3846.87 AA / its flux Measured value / 23.89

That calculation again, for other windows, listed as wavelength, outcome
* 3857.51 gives 25.7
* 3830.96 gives 22.86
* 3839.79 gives 21.45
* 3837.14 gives 18.31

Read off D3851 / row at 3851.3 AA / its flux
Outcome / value 22.23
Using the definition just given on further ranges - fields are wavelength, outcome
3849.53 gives 22.74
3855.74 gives 28.14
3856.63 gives 27.56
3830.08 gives 23.56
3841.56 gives 22.78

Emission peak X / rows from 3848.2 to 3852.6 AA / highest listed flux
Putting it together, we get 23.08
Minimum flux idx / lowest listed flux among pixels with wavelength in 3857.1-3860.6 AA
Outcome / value 24.09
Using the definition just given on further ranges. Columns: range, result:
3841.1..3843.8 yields 22.49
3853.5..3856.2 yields 25.67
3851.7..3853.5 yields 22.51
